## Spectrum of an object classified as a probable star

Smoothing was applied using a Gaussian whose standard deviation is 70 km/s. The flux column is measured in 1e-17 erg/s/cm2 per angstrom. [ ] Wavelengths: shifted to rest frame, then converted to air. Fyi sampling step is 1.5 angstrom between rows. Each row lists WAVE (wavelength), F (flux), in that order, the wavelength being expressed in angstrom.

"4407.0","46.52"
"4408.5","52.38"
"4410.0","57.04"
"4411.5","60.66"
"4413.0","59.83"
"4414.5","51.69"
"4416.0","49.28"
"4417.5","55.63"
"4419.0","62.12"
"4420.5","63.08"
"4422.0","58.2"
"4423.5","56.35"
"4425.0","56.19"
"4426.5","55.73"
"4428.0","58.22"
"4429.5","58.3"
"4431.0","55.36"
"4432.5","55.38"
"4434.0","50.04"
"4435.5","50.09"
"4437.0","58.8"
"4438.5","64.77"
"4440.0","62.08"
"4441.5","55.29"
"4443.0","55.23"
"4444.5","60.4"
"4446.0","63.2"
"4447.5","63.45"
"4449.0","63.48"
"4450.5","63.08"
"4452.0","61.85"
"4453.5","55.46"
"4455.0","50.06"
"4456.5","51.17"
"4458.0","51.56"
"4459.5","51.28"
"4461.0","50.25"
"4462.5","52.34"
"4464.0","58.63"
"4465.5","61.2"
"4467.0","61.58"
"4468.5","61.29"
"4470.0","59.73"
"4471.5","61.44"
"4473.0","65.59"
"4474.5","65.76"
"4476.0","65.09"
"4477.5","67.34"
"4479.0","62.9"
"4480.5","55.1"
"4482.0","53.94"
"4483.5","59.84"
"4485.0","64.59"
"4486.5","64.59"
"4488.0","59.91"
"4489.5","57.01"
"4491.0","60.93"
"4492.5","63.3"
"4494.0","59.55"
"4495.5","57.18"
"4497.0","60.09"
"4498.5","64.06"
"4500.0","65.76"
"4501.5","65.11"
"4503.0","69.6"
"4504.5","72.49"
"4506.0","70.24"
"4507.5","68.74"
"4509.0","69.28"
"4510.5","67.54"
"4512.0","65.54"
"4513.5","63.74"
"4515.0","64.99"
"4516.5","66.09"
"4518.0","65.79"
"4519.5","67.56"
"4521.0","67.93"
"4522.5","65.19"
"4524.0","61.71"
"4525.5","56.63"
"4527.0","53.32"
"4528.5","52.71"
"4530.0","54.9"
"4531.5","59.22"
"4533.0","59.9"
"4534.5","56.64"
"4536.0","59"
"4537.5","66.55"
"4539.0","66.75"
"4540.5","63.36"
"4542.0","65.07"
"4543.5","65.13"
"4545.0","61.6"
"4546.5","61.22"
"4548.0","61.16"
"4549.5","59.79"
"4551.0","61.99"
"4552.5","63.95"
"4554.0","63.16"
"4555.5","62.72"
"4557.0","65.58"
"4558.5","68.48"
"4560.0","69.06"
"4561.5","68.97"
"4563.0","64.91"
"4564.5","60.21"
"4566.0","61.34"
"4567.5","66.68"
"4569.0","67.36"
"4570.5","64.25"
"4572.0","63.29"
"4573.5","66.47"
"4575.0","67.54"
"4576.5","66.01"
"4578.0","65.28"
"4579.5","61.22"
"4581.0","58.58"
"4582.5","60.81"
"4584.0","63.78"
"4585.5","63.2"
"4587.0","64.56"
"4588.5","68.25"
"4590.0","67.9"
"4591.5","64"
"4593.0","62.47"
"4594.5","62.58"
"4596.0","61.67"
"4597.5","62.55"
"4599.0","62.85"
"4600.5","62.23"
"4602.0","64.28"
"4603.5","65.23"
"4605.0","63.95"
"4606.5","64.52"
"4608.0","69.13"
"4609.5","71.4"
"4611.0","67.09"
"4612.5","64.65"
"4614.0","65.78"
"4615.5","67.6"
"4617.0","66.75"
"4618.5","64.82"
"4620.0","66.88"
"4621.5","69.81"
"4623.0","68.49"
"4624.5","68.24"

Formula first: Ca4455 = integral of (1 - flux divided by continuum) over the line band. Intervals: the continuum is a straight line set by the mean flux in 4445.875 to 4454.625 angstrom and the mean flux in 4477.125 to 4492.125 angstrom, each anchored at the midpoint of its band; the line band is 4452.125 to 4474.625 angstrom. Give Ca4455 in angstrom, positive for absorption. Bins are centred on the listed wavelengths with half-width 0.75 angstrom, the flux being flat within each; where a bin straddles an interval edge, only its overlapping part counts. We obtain 1.4 angstrom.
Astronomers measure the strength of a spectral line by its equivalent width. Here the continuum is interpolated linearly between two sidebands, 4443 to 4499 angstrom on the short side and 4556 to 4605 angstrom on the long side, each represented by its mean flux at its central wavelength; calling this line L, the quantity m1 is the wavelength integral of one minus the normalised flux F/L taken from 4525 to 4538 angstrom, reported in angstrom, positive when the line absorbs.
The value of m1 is 1.0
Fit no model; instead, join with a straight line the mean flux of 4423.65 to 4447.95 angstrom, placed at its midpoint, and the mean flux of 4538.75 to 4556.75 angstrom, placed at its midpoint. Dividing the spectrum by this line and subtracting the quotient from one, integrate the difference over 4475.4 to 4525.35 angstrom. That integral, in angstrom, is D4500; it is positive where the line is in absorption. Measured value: -2.7 angstrom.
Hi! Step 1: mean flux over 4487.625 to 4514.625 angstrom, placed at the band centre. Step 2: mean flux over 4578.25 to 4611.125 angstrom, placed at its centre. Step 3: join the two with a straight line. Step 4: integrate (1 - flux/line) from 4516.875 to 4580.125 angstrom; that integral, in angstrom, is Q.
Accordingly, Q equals 1.20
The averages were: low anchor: 64.5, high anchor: 64.2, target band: 63.1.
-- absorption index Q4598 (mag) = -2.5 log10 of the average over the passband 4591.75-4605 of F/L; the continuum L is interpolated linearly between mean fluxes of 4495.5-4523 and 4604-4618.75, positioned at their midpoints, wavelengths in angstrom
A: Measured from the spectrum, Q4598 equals 0.059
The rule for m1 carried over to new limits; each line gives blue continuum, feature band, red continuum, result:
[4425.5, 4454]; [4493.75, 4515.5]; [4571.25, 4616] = -1.7 angstrom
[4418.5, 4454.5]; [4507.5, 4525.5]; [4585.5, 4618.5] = -1.2 angstrom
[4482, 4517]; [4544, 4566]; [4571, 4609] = 0.1 angstrom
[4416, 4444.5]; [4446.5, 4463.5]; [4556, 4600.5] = 0.7 angstrom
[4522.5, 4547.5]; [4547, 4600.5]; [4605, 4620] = -0.4 angstrom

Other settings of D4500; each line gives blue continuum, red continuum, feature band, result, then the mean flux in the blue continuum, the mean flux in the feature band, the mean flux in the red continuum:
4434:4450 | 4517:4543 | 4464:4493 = -0.7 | 59.3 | 61.5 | 61.4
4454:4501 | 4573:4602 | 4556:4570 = -0.7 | 59.5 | 65.8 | 63.8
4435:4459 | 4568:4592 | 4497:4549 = -1.5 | 58.1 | 63.6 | 64.6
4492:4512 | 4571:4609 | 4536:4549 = 0.3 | 65.6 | 63.5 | 64.1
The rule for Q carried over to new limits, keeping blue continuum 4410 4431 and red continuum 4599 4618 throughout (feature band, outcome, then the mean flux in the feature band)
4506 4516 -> -0.89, 66.9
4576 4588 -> 0.32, 63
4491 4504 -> -0.50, 63.1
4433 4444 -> 0.27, 56.7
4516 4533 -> 0.31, 60.9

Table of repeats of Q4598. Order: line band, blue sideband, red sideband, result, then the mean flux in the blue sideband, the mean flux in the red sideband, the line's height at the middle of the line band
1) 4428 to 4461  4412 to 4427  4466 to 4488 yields 0.04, 56.9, 62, 59.1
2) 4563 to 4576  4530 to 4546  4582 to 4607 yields -0.03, 62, 63.8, 63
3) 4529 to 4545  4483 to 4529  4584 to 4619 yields 0.05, 63.7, 65.1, 64.1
